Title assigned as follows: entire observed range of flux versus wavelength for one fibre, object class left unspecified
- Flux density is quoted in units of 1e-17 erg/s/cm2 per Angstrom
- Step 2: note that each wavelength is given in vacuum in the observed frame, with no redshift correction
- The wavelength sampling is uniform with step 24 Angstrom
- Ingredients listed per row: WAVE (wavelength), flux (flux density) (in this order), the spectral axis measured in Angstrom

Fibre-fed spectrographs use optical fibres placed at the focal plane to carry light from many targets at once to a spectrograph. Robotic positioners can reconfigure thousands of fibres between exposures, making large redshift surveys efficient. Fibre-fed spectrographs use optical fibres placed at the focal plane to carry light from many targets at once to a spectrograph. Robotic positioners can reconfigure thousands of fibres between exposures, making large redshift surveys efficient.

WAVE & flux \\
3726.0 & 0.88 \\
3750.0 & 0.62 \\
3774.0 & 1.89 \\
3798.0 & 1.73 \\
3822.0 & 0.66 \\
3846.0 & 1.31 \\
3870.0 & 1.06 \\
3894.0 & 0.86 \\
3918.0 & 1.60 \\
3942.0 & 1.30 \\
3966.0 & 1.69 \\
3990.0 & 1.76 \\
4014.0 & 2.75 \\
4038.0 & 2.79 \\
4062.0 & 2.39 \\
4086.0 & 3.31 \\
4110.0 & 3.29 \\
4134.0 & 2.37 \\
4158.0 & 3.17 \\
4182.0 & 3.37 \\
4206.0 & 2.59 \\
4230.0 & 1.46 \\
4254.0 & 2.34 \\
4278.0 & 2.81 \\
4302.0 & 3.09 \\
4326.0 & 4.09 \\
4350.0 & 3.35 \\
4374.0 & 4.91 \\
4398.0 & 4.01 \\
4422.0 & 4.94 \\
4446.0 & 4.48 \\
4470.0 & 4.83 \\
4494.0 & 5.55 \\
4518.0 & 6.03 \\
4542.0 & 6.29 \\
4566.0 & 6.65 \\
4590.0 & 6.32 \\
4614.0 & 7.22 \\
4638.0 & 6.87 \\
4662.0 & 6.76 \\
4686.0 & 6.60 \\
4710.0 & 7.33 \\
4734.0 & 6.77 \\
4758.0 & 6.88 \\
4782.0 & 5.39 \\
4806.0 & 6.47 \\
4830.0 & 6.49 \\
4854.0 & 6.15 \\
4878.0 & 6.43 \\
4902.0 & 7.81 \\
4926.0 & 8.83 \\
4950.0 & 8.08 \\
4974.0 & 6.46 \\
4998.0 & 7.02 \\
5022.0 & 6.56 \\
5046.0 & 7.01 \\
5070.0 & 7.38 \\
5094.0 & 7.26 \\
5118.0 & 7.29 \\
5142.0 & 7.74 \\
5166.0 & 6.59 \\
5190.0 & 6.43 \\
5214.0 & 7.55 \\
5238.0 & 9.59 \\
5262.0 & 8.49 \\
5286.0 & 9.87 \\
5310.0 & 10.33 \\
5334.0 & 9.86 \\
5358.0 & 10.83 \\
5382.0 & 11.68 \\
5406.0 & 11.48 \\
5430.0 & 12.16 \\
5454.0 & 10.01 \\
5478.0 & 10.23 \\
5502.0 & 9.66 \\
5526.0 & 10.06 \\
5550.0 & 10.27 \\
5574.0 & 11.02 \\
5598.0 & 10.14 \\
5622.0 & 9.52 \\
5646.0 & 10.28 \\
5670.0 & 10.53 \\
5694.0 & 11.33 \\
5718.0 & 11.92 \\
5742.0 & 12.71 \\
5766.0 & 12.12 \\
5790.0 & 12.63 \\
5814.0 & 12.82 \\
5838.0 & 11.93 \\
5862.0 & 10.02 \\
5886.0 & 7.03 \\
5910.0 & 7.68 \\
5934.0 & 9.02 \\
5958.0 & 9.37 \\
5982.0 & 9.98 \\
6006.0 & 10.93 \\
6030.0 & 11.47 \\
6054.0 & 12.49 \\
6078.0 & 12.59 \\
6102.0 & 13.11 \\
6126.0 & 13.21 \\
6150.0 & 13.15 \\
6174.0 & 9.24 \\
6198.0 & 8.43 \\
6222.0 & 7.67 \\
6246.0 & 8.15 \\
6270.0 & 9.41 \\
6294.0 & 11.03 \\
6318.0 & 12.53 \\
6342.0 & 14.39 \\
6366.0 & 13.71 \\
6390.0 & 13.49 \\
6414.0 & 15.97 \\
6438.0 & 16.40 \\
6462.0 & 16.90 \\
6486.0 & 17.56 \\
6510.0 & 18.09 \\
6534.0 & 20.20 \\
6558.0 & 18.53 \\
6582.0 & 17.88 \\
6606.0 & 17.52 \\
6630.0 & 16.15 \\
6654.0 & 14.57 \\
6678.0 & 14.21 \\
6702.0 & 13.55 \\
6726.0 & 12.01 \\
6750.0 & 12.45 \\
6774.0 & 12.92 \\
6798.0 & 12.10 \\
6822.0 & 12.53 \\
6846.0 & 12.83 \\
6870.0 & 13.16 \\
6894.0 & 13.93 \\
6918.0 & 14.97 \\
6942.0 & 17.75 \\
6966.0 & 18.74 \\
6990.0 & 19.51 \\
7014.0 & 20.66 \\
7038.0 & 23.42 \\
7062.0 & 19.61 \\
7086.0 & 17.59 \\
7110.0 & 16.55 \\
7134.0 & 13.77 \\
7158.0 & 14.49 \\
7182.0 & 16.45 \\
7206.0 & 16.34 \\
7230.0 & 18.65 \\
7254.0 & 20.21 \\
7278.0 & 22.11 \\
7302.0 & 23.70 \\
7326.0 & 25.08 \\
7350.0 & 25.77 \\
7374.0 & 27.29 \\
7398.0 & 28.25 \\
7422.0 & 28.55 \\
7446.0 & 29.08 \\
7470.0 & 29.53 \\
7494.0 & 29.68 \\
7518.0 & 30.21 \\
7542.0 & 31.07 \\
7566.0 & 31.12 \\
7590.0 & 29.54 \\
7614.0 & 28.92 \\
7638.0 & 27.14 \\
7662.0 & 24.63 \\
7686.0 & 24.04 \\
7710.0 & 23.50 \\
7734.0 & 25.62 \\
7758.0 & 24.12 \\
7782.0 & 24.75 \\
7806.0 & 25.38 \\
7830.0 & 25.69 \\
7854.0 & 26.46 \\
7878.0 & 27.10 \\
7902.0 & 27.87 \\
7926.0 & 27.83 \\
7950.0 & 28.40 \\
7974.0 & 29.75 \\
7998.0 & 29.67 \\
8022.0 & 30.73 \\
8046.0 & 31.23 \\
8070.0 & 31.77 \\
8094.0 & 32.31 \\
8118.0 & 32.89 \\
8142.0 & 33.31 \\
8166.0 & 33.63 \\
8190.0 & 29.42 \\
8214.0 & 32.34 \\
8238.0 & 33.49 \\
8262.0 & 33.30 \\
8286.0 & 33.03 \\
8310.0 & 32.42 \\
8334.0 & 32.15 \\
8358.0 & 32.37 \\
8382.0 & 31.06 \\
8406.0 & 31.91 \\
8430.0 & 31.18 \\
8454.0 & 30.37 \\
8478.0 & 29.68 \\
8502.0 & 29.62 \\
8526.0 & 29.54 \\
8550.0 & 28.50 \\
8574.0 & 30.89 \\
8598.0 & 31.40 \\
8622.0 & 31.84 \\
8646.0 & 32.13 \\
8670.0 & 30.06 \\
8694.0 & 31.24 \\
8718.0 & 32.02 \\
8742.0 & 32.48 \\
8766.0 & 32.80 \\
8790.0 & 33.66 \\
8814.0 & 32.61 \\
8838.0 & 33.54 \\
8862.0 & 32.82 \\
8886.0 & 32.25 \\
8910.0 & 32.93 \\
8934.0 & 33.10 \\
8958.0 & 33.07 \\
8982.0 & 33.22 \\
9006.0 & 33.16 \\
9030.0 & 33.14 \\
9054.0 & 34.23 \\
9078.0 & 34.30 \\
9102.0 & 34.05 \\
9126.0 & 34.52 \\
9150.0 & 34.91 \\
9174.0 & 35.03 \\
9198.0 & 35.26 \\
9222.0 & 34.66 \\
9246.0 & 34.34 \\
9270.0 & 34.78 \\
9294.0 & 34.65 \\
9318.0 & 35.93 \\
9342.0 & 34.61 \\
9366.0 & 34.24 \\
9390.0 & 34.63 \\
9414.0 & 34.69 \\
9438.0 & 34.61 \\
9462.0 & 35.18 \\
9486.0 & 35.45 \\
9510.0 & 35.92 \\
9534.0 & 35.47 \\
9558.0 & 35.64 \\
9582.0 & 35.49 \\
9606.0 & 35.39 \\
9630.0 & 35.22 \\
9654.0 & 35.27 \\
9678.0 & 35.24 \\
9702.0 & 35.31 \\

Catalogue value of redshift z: 0.000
